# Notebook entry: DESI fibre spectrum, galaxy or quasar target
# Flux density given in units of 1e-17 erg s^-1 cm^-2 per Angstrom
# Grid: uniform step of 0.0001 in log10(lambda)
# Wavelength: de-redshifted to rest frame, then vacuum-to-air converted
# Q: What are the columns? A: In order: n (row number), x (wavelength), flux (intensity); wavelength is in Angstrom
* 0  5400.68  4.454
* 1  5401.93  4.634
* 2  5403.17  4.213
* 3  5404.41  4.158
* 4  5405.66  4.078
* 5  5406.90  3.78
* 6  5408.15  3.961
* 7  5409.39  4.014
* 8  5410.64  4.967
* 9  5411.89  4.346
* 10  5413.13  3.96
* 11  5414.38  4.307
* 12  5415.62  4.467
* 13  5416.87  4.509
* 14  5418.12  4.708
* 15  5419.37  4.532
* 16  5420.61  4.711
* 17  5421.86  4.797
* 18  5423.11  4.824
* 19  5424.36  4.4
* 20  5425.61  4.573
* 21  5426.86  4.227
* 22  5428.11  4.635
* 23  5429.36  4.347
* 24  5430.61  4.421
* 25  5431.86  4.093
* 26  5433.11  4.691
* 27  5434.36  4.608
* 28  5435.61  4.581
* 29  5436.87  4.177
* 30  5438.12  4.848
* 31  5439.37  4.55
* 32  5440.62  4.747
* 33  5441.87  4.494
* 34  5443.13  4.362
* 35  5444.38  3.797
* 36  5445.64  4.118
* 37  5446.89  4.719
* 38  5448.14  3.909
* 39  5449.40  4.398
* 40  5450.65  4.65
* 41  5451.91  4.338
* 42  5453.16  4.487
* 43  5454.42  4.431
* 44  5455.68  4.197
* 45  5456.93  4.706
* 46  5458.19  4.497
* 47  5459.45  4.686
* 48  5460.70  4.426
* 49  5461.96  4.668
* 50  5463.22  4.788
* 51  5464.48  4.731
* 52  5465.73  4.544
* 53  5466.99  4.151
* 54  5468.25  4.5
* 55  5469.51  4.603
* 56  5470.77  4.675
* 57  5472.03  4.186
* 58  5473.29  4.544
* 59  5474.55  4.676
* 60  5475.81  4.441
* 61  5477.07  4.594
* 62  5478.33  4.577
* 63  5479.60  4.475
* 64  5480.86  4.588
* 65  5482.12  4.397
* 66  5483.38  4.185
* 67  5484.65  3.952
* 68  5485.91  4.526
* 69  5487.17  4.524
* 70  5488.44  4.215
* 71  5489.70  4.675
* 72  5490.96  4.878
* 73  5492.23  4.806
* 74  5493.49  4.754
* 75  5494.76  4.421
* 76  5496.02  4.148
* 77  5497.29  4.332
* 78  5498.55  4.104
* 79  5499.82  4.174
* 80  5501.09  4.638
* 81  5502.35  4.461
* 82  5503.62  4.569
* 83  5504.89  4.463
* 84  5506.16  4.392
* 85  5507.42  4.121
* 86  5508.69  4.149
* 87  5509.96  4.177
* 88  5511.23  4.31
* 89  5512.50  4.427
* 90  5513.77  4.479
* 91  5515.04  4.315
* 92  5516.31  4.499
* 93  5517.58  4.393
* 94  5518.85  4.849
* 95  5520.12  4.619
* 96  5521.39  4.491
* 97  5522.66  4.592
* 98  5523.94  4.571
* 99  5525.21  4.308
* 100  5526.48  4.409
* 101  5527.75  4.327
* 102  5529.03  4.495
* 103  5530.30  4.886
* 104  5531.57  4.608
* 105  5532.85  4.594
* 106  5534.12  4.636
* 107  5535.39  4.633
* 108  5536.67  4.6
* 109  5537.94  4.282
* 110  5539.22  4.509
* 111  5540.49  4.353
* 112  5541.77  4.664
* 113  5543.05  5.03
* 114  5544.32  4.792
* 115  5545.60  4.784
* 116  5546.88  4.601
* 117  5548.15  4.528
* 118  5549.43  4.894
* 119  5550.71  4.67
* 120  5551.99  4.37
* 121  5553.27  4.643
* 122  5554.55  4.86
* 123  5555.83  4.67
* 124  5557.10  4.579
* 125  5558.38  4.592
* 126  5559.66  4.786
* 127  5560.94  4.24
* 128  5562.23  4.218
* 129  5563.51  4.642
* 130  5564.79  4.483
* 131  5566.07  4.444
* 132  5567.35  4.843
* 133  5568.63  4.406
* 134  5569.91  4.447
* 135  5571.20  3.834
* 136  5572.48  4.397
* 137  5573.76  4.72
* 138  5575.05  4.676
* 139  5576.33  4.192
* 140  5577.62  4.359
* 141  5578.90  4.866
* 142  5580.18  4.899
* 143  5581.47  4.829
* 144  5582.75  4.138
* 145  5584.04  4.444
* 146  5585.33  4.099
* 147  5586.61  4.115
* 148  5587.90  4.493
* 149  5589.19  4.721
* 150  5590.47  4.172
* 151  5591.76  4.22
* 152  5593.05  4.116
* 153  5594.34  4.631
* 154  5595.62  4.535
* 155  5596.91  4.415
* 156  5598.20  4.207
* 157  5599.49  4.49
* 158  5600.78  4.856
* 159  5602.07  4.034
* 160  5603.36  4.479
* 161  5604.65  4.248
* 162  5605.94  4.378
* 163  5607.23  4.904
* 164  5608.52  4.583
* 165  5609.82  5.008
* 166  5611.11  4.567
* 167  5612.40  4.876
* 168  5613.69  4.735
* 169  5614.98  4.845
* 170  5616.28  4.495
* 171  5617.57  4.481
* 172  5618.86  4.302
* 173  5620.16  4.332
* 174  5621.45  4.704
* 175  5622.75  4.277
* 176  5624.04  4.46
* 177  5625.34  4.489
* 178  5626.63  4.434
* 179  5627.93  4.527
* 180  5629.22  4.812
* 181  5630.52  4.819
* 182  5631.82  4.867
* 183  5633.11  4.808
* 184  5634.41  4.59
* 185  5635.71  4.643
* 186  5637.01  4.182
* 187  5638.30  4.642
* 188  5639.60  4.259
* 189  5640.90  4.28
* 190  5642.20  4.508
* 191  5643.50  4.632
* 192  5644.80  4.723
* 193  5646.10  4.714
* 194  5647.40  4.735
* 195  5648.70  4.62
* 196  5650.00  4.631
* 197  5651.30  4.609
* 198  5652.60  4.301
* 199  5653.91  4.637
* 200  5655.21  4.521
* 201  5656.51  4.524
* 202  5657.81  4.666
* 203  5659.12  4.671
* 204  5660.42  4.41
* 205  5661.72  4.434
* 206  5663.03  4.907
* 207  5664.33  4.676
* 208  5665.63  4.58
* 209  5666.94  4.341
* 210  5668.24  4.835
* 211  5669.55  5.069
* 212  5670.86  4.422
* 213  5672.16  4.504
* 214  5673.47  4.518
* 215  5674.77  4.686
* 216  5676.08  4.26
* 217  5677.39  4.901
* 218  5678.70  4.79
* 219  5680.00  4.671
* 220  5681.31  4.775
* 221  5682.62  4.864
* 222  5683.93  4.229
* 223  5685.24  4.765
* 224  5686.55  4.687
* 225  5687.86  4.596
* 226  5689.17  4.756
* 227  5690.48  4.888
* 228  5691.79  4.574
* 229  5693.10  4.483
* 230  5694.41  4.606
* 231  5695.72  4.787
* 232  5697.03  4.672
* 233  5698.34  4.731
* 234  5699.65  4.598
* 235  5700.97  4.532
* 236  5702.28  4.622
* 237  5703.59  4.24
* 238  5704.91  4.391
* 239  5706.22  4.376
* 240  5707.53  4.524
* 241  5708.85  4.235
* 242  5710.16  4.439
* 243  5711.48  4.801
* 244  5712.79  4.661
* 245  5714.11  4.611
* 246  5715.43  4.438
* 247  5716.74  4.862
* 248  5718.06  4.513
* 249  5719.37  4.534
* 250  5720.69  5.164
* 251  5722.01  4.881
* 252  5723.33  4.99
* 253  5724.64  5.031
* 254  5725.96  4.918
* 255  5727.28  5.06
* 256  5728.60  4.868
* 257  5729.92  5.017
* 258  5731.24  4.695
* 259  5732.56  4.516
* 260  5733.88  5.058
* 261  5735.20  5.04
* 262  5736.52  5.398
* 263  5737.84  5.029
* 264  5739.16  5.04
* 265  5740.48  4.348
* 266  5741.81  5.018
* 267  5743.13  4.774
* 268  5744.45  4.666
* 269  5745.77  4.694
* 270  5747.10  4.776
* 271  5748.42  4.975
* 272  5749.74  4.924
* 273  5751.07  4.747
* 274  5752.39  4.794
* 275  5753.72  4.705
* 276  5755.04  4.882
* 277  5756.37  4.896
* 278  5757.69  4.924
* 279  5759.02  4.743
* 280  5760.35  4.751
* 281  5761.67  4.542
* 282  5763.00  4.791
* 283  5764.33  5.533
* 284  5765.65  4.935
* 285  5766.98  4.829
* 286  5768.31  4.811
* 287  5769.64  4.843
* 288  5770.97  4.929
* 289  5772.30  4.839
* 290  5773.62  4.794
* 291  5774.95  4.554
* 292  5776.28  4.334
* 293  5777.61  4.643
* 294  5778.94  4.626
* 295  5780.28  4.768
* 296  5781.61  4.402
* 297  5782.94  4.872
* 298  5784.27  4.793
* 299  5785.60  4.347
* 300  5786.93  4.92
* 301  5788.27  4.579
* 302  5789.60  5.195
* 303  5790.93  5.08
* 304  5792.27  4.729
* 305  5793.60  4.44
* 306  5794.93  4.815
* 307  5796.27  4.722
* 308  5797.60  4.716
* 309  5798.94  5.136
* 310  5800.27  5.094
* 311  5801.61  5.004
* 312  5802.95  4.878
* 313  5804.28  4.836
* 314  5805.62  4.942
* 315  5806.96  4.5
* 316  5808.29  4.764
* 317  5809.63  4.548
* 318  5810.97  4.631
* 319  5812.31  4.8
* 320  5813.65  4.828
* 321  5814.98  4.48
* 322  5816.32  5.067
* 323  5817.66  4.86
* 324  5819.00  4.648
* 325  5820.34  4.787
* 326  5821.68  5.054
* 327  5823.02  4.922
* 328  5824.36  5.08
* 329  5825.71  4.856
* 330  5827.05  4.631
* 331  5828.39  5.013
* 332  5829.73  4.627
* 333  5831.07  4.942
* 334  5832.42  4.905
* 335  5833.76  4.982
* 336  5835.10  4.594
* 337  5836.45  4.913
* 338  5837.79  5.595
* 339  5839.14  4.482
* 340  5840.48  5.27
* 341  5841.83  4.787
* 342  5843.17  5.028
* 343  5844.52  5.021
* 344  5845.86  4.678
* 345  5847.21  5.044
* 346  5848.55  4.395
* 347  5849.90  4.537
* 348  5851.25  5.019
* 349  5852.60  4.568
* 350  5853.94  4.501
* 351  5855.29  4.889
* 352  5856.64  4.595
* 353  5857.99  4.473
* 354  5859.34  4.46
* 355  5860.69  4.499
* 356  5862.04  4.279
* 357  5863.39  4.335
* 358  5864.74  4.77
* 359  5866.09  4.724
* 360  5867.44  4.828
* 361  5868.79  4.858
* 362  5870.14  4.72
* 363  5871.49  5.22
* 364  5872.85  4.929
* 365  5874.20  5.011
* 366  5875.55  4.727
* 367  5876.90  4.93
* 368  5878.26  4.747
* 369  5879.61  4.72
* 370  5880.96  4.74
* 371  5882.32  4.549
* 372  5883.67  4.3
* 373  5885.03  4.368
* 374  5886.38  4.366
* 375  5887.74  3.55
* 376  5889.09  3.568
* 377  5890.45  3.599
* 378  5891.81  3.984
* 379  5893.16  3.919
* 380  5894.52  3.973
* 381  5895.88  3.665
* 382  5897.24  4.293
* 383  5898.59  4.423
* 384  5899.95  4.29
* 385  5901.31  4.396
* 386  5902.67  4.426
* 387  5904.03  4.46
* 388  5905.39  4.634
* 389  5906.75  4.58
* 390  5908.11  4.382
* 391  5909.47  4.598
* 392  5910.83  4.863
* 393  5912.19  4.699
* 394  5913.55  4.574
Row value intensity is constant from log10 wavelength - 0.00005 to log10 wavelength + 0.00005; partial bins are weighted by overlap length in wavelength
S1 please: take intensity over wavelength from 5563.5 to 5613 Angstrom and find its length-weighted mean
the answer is 4.48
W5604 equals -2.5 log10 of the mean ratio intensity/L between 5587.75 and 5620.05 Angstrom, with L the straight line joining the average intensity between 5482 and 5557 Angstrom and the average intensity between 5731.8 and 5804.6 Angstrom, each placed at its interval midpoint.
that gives 0.02 mag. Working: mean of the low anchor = 4.51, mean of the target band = 4.51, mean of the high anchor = 4.82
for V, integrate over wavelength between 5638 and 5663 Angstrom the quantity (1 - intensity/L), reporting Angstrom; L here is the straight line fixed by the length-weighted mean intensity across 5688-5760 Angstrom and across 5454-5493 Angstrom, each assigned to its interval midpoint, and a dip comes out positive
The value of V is 0.6 Angstrom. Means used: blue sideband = 4.51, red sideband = 4.75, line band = 4.56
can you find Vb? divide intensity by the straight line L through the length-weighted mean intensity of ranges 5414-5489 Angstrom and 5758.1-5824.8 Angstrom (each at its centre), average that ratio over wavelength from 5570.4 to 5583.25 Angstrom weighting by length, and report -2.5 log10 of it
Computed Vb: 0.02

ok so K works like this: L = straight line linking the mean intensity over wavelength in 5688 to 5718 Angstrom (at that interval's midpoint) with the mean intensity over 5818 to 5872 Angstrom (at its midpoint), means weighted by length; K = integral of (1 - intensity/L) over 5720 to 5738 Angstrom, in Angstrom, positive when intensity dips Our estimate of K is -1.38 Angstrom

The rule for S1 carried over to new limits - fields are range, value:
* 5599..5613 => 4.58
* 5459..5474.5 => 4.55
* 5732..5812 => 4.81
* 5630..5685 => 4.61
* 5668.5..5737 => 4.7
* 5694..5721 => 4.58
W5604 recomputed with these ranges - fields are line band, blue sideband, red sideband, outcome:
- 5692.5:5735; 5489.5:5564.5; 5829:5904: -0.03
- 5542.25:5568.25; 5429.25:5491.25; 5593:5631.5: -0.03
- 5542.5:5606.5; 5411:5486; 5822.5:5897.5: 0.00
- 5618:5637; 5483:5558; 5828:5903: -0.01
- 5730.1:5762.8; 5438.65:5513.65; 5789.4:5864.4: -0.03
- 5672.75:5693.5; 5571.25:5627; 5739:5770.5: 0.00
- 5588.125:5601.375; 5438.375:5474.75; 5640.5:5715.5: 0.03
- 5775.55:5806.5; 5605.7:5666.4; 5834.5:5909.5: -0.05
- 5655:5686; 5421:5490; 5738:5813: 0.01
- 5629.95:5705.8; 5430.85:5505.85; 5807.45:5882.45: 0.01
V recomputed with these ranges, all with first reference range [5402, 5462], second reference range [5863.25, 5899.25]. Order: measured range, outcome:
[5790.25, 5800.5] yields -0.9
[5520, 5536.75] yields -0.5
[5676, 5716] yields -1.5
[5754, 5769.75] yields -1.5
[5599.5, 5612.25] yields -0.4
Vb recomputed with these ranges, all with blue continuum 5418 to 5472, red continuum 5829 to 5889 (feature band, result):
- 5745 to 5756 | -0.04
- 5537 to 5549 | -0.02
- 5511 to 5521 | 0.01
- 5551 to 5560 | -0.02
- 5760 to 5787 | -0.02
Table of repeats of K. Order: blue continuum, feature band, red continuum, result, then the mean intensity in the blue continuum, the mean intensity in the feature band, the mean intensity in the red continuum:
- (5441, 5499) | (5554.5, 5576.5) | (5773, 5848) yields 0.3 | 4.46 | 4.5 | 4.81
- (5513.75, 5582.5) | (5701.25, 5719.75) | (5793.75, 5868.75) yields 0.7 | 4.56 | 4.52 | 4.79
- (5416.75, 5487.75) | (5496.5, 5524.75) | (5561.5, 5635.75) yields 0.5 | 4.48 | 4.41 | 4.51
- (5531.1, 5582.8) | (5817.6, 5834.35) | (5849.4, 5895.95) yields -1.4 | 4.57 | 4.87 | 4.49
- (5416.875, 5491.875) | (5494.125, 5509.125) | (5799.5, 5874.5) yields 0.6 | 4.49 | 4.33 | 4.8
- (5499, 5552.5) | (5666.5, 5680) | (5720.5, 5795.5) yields 0.2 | 4.51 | 4.64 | 4.83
